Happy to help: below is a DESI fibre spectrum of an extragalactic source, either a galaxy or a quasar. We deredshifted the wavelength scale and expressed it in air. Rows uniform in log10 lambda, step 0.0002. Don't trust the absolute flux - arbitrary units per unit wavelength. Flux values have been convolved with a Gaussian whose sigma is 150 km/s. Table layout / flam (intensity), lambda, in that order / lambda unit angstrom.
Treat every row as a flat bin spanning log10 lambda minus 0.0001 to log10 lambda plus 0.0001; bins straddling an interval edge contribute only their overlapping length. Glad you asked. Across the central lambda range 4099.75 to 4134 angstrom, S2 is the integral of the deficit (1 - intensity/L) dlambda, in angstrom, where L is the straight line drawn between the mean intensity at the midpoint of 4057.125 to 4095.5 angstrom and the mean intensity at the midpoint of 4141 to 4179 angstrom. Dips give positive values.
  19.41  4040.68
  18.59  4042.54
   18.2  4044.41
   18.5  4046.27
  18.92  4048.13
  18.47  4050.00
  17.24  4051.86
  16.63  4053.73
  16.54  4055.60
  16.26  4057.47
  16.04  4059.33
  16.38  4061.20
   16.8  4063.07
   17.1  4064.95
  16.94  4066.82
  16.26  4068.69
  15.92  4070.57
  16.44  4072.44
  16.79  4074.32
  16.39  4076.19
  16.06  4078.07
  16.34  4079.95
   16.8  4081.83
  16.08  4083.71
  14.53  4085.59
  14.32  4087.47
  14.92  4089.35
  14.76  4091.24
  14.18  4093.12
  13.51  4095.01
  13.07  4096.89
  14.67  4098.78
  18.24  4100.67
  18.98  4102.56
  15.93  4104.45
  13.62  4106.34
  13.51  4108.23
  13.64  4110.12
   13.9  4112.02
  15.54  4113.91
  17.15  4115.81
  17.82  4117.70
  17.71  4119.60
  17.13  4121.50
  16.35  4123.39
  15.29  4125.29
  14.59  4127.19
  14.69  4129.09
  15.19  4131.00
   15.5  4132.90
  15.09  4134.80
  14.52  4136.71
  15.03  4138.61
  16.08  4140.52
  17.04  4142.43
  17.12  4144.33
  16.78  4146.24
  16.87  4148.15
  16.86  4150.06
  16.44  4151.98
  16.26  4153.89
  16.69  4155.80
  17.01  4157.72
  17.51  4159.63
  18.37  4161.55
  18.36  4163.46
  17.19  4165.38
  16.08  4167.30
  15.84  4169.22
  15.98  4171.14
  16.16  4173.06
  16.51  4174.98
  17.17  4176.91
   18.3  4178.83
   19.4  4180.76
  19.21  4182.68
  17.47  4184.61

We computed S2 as 1.1 angstrom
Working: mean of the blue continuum 15.9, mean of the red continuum 16.9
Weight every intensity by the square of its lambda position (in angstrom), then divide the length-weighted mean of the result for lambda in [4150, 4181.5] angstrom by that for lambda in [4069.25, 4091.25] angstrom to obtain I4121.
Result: 1.1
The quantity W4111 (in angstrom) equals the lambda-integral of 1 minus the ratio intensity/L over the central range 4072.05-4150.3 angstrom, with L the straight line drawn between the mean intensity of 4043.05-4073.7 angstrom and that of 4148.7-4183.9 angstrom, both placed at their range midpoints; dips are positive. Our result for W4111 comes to 6.6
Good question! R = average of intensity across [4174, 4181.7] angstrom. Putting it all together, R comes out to 17.8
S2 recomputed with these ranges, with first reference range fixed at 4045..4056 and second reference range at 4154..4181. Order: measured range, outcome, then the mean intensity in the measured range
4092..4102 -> 1.5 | 14.9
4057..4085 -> 2.0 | 16.4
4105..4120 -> 1.8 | 15.3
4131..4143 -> 1.3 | 15.5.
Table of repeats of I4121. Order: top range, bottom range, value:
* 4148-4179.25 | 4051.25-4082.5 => 1.07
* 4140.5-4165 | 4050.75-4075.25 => 1.08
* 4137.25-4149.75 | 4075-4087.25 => 1.06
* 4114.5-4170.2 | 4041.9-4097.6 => 1.05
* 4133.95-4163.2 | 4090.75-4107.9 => 1.12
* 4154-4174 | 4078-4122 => 1.12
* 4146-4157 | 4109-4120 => 1.07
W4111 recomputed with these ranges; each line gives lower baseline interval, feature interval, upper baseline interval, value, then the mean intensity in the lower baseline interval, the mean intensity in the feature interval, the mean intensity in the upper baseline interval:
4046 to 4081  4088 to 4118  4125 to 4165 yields 2.5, 16.8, 15.1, 16.3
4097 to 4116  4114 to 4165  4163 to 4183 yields -0.5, 15.3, 16.4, 17.2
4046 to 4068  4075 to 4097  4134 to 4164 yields 2.3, 17.1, 15.2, 16.6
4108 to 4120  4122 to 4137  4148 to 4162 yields 0.8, 15.6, 15.2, 17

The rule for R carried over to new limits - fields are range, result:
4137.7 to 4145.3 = 16.3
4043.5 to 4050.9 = 18.5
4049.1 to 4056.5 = 17.2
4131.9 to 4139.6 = 15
